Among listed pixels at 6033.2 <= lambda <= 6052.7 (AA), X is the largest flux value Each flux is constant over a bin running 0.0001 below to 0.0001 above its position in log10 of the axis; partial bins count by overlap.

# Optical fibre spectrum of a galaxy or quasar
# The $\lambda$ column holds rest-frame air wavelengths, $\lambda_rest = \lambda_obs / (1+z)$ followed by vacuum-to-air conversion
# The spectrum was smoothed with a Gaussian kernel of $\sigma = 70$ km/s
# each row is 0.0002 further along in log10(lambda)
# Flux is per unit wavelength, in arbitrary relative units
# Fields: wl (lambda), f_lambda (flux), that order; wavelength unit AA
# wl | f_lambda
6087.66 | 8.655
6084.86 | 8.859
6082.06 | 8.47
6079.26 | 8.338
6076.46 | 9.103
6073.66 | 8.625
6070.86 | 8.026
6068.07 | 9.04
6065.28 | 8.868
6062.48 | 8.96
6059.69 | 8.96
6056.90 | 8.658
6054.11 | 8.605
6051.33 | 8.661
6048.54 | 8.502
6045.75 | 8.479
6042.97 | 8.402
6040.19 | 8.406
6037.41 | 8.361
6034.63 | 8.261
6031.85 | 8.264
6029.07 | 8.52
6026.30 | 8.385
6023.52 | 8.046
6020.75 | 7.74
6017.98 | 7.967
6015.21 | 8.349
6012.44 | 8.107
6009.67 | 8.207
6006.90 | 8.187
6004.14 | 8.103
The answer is 8.661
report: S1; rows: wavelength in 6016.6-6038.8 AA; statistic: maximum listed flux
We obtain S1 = 8.52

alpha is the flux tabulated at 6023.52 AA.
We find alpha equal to 8.046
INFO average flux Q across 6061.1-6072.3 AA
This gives 8.72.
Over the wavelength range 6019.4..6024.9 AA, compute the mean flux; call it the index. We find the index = 7.9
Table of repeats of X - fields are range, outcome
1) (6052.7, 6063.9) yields 8.96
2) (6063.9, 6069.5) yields 9.04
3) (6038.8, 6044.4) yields 8.406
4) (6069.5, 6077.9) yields 9.103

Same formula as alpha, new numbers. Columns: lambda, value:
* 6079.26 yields 8.338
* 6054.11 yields 8.605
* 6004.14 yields 8.103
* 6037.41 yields 8.361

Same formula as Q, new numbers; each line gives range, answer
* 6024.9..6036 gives 8.35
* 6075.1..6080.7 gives 8.71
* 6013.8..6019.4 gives 8.16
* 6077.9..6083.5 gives 8.41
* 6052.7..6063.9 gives 8.8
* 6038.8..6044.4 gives 8.41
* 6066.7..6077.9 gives 8.69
